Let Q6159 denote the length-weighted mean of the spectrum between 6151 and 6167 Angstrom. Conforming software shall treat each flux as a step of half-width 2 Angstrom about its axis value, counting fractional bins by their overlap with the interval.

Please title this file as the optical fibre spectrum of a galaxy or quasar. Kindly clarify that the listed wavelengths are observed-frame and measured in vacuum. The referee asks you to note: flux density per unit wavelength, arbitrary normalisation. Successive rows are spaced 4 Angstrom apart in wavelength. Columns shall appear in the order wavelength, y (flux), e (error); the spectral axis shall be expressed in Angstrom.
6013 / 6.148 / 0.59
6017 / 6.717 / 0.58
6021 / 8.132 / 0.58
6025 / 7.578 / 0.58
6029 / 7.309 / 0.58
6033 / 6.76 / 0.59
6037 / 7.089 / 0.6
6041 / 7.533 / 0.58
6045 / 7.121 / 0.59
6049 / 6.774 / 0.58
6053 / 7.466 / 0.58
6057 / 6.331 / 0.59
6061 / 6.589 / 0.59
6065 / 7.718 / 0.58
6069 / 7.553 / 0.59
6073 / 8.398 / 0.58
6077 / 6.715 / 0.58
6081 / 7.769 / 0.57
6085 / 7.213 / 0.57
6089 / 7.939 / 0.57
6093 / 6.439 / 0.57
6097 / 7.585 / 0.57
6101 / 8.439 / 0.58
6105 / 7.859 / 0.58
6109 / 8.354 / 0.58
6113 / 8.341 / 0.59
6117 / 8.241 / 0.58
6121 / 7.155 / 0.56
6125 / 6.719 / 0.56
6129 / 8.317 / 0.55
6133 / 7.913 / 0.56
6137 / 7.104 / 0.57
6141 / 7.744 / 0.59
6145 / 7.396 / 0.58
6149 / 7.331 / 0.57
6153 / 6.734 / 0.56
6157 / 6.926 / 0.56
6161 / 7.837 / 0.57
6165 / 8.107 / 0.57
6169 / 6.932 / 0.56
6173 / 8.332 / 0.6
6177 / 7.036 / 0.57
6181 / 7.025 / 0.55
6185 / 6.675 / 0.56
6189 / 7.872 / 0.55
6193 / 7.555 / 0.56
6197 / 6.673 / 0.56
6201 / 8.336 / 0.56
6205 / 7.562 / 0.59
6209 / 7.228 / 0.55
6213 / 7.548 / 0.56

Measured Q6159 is 7.4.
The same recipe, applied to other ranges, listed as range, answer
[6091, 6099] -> 7.01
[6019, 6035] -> 7.44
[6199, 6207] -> 7.95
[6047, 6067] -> 6.98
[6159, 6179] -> 7.65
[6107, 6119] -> 8.31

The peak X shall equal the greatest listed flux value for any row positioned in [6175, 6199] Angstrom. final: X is 7.872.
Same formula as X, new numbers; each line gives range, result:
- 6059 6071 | 7.718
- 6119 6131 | 8.317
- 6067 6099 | 8.398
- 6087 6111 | 8.439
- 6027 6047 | 7.533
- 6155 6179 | 8.332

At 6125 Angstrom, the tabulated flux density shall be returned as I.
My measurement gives 6.719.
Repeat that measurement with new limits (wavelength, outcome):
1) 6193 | 7.555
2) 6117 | 8.241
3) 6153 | 6.734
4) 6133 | 7.913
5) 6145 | 7.396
